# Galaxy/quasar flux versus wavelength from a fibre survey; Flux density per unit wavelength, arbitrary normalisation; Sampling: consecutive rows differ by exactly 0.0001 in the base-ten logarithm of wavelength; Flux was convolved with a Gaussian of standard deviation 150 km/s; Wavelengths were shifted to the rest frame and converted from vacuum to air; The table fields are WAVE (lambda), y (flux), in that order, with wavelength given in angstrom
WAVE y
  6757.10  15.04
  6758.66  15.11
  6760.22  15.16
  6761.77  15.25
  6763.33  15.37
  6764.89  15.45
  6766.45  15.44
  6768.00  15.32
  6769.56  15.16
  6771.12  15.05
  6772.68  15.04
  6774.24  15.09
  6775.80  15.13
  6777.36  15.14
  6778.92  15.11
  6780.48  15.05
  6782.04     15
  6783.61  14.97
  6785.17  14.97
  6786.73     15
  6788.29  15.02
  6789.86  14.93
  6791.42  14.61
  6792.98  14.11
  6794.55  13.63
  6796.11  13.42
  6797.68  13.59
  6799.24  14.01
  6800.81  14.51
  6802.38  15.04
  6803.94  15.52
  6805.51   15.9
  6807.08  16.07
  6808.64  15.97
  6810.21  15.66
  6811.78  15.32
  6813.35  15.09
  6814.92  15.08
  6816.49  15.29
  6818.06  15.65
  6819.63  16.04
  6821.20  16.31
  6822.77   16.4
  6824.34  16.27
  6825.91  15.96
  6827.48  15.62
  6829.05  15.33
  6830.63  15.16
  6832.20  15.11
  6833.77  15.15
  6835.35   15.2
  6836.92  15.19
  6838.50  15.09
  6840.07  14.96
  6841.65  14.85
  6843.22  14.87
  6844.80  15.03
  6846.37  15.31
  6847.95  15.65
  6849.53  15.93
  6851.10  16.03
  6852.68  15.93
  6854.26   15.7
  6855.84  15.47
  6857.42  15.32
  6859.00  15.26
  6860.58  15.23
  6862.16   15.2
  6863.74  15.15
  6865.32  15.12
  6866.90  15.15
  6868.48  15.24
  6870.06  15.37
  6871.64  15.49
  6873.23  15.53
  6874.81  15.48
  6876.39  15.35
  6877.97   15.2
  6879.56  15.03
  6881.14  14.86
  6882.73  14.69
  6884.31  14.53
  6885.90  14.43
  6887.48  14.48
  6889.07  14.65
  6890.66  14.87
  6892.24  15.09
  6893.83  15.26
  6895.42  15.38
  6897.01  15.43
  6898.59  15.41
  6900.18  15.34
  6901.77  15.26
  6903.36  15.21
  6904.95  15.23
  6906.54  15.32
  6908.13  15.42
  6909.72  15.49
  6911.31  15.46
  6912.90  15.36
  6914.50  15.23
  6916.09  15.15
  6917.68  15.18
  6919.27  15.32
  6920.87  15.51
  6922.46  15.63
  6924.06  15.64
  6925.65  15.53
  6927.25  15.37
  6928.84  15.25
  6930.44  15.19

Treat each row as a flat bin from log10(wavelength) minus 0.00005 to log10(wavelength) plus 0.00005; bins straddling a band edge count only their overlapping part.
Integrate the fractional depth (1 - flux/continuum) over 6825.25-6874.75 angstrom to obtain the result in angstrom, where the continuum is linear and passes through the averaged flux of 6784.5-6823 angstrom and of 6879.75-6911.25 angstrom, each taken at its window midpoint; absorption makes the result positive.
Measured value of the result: -0.9 angstrom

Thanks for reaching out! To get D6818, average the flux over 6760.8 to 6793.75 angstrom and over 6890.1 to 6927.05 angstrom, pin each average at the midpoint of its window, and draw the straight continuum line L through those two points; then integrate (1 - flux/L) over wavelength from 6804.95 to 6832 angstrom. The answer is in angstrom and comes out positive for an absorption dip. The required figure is -1.0 angstrom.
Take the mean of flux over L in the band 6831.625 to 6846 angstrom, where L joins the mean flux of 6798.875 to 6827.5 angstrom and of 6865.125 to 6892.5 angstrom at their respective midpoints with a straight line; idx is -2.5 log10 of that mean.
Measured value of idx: 0.02 mag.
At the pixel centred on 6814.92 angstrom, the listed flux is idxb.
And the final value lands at 15.08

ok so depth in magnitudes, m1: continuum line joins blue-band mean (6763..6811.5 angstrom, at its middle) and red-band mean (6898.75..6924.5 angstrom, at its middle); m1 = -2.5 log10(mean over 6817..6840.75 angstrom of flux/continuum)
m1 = -0.03 mag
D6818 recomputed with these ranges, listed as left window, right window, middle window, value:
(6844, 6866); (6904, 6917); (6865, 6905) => 0.7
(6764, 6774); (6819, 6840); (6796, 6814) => 0.4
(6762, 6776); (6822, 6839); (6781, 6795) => 0.5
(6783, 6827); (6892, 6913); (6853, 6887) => 0.2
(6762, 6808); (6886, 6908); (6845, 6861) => -0.5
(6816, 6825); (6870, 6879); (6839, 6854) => 0.3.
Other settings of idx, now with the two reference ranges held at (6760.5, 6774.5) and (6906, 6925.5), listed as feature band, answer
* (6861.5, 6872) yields 0.01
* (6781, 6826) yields 0.01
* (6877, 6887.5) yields 0.04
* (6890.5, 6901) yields 0.01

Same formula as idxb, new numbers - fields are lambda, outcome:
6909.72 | 15.49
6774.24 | 15.09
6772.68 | 15.04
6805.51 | 15.9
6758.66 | 15.11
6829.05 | 15.33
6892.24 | 15.09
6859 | 15.26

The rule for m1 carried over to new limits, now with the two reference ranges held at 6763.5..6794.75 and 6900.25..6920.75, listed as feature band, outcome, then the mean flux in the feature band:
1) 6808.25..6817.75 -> -0.02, 15.4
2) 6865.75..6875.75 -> -0.01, 15.4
